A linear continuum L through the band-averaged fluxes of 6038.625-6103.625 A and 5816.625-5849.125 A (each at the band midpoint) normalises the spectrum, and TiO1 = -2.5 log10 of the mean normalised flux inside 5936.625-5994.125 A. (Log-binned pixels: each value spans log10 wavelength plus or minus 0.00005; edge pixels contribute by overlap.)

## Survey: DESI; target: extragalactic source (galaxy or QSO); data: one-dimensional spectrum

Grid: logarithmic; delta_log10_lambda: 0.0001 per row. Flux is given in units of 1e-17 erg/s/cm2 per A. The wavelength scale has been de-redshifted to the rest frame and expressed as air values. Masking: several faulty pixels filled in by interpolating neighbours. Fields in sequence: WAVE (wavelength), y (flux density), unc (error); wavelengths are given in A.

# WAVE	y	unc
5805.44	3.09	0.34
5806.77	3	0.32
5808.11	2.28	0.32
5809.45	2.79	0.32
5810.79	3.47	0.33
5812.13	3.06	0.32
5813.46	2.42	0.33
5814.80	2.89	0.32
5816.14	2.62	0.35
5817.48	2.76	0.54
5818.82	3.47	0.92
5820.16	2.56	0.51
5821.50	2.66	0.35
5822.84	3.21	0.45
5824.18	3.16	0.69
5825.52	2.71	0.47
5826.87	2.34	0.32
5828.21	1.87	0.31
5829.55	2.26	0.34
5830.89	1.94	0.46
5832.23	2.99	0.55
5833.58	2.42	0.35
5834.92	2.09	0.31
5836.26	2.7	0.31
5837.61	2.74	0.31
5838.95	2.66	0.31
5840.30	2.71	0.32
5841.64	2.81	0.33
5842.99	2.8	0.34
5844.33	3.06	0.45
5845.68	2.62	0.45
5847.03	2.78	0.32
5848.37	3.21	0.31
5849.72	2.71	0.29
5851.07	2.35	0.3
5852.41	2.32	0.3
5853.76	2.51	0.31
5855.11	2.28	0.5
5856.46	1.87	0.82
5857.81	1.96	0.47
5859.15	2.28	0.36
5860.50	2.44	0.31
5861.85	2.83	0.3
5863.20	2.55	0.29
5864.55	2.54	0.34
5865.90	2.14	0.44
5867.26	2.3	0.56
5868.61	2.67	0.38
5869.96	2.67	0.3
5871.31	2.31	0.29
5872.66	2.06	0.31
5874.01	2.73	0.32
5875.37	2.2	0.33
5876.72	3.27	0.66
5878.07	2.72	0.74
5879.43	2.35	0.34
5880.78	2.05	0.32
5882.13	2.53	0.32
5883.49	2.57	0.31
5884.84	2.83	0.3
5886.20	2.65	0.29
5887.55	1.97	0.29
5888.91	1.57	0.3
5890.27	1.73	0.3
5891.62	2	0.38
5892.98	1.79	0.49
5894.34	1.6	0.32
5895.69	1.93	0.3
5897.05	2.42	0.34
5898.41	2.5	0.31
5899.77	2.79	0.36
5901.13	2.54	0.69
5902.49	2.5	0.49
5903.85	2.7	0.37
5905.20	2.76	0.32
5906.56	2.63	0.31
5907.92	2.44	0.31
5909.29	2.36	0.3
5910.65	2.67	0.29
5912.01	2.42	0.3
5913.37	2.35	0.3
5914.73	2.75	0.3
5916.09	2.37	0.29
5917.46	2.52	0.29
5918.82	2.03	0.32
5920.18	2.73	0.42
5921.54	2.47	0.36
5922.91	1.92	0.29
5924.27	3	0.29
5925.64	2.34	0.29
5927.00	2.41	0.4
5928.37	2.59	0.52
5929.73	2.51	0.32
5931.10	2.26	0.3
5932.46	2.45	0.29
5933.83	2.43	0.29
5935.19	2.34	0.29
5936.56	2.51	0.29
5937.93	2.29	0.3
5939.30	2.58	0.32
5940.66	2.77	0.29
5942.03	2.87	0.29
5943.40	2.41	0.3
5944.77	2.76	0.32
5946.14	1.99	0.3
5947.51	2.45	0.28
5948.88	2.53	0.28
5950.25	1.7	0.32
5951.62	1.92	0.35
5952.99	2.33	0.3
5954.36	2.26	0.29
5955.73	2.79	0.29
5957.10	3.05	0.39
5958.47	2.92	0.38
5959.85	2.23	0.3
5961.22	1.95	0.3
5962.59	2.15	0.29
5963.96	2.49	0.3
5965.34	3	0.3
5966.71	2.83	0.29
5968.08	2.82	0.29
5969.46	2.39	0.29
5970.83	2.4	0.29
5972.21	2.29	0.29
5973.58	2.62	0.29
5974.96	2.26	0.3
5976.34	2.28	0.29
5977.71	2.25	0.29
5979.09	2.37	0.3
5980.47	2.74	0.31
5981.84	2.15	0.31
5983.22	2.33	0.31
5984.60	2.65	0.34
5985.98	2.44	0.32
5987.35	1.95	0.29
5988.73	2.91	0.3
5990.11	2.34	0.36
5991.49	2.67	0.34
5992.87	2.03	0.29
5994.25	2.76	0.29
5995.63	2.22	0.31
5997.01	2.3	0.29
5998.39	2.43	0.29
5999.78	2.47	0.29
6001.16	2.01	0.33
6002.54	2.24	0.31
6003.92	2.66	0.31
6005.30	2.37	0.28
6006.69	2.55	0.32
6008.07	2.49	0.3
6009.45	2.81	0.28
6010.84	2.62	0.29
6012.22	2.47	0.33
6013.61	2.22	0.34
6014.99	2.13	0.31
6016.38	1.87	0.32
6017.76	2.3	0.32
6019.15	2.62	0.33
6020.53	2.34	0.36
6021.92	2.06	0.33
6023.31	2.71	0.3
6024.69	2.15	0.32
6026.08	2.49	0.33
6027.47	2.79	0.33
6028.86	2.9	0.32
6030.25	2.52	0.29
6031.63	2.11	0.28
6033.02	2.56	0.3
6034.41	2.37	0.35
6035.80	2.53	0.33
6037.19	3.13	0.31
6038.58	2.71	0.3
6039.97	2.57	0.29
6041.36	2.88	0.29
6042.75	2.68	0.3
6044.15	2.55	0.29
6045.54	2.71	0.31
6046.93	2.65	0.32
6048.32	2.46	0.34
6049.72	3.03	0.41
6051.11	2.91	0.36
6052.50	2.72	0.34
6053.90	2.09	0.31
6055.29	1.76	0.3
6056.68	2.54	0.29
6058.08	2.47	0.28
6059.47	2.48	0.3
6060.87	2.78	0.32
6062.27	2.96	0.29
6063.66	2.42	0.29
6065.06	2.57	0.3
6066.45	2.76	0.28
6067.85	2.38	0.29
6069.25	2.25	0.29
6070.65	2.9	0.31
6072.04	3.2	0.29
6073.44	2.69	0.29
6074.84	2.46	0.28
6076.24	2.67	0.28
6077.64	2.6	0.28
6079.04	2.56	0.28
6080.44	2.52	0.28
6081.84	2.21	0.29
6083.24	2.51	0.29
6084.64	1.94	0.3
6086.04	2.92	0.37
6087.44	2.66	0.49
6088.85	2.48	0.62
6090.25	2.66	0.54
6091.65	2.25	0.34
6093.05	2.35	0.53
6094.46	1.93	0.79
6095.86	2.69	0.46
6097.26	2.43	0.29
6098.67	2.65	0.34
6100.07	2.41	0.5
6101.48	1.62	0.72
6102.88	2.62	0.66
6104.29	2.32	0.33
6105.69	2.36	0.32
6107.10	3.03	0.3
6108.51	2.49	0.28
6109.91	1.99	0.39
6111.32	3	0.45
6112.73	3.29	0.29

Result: 0.07 mag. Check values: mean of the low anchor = 2.69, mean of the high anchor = 2.53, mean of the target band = 2.45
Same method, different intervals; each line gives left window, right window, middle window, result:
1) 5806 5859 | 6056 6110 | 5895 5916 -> 0.038 mag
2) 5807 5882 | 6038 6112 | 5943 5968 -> 0.052 mag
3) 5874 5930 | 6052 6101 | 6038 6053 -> -0.095 mag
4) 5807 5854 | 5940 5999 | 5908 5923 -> 0.044 mag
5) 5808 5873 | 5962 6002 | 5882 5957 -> 0.048 mag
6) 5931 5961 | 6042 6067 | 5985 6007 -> 0.049 mag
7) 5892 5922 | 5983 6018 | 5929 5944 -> -0.037 mag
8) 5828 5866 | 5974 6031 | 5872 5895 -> 0.099 mag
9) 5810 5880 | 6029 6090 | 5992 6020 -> 0.090 mag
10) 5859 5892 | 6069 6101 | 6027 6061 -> -0.042 mag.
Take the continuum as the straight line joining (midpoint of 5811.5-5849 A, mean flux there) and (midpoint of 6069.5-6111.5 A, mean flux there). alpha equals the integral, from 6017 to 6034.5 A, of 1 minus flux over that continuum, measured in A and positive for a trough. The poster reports 0.6 A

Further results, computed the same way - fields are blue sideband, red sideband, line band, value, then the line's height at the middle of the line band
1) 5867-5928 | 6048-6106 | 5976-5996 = 0.4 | 2.45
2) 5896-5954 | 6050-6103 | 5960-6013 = 0.8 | 2.47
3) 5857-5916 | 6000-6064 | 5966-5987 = 0.2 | 2.47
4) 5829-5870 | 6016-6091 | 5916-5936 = 0.8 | 2.53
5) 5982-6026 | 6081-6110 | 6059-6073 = -1.6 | 2.41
